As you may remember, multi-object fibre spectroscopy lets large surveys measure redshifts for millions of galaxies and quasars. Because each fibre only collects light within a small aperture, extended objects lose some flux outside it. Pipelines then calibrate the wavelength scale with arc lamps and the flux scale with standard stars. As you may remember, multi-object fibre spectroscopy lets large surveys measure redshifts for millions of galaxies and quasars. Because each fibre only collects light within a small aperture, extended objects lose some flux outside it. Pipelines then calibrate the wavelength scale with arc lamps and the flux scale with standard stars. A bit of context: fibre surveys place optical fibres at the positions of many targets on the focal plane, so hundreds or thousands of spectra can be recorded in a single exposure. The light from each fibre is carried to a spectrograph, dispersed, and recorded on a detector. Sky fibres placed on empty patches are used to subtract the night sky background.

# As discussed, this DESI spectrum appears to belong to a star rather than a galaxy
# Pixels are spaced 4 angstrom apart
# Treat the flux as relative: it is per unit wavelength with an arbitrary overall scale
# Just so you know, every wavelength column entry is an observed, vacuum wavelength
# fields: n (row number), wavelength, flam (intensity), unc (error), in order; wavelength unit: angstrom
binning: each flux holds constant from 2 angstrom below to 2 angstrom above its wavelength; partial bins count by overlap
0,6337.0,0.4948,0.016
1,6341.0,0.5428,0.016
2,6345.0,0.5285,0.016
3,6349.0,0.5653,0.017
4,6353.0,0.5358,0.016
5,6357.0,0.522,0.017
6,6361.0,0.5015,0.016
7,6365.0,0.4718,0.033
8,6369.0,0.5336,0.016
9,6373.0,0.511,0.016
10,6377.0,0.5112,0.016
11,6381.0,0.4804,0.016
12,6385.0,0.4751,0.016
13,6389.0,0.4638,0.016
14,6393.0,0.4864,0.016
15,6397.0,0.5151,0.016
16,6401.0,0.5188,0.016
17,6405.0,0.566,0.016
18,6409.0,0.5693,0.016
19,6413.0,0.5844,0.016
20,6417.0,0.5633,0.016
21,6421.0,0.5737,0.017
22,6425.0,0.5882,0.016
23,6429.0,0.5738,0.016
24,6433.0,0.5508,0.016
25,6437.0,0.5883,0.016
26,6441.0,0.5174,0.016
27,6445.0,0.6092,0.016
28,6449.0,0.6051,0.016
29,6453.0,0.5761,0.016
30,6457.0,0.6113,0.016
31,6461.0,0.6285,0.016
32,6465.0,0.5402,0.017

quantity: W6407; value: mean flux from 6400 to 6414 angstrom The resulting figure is 0.561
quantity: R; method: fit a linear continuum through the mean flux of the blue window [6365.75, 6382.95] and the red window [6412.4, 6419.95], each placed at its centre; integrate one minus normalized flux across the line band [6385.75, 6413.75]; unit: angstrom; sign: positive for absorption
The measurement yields 1.2 angstrom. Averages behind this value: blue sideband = 0.506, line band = 0.524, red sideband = 0.572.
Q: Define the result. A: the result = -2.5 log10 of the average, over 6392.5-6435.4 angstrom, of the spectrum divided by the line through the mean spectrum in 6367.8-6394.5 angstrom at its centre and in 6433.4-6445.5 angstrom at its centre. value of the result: -0.046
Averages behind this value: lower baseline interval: 0.493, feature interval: 0.556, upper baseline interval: 0.564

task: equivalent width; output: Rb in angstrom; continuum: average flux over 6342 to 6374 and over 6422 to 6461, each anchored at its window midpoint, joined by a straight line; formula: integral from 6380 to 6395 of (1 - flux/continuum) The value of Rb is 1.9 angstrom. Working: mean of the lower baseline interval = 0.522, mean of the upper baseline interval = 0.582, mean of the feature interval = 0.476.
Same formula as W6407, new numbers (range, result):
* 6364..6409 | 0.507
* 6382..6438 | 0.542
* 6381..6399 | 0.485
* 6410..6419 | 0.573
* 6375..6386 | 0.49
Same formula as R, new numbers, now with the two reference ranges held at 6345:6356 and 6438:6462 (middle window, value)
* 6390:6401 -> 1.2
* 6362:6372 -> 0.9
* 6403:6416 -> 0.0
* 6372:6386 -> 1.6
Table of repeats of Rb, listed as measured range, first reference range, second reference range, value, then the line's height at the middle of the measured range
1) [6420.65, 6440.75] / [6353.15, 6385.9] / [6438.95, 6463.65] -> -0.1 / 0.568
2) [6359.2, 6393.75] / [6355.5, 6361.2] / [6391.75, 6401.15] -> 1.2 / 0.51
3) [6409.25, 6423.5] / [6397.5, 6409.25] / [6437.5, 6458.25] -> -0.5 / 0.555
